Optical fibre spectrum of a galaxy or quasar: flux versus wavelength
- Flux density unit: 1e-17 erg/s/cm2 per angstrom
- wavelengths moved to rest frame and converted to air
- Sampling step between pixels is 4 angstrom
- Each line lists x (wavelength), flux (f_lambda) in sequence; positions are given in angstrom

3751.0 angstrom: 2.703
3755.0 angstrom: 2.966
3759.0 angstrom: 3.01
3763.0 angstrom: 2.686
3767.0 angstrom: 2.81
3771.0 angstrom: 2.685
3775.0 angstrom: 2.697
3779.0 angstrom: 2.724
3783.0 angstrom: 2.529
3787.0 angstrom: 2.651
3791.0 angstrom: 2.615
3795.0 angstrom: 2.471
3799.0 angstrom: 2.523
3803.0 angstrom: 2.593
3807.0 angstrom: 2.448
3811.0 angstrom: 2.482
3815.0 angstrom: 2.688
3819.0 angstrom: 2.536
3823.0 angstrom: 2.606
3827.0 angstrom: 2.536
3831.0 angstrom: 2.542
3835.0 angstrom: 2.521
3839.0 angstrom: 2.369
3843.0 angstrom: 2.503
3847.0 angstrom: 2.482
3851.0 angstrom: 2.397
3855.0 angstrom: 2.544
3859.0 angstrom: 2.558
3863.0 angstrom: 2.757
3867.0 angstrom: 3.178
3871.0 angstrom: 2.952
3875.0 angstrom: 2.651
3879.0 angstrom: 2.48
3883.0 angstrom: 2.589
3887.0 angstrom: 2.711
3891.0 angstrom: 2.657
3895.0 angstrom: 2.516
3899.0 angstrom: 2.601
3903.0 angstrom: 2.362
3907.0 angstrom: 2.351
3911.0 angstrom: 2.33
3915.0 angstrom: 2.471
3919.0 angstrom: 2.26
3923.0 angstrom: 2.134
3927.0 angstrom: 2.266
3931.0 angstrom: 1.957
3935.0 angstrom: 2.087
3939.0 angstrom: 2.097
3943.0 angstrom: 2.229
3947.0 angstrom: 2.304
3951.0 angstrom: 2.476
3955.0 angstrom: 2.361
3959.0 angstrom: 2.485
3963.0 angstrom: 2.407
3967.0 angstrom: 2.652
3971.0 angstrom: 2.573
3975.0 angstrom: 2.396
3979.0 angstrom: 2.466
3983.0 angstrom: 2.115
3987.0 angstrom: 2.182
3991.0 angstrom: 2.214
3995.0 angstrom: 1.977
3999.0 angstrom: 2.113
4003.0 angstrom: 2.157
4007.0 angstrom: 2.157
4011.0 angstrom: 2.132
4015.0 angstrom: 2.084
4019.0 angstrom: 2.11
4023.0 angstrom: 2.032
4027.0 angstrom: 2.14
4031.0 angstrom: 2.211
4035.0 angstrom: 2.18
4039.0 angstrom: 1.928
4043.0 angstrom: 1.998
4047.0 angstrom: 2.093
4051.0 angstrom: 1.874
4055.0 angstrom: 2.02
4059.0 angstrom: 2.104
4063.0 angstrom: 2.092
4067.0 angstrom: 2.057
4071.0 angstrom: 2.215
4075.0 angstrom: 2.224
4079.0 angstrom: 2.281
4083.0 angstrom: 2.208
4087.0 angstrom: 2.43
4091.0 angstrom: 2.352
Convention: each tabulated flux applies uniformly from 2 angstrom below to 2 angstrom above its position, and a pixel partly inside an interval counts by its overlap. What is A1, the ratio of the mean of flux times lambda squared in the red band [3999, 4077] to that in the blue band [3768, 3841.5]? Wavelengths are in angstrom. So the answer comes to 0.92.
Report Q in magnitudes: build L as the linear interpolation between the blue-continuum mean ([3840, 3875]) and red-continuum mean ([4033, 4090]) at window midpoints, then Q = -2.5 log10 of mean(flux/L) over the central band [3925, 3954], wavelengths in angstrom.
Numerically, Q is 0.11 mag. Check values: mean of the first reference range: 2.66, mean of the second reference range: 2.13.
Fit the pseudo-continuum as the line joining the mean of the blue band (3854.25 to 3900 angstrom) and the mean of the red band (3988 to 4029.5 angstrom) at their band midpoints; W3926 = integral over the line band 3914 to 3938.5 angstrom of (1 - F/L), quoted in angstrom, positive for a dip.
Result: 2.9 angstrom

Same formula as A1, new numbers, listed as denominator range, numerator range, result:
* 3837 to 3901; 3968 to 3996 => 0.93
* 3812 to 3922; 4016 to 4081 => 0.90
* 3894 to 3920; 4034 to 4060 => 0.90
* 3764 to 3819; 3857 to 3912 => 1.06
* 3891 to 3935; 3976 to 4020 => 0.97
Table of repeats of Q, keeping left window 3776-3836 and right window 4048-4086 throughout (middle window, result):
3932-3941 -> 0.133 mag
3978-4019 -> 0.046 mag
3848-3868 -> -0.073 mag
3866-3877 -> -0.181 mag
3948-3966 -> -0.057 mag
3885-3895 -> -0.096 mag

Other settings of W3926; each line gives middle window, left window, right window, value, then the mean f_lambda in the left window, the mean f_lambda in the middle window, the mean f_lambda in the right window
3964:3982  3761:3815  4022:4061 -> -2.32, 2.61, 2.49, 2.06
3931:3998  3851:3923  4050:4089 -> 2.61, 2.57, 2.3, 2.16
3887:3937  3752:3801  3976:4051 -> 0.51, 2.7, 2.35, 2.12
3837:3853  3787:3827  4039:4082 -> 0.31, 2.56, 2.44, 2.09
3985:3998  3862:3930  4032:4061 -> 0.55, 2.53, 2.12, 2.03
